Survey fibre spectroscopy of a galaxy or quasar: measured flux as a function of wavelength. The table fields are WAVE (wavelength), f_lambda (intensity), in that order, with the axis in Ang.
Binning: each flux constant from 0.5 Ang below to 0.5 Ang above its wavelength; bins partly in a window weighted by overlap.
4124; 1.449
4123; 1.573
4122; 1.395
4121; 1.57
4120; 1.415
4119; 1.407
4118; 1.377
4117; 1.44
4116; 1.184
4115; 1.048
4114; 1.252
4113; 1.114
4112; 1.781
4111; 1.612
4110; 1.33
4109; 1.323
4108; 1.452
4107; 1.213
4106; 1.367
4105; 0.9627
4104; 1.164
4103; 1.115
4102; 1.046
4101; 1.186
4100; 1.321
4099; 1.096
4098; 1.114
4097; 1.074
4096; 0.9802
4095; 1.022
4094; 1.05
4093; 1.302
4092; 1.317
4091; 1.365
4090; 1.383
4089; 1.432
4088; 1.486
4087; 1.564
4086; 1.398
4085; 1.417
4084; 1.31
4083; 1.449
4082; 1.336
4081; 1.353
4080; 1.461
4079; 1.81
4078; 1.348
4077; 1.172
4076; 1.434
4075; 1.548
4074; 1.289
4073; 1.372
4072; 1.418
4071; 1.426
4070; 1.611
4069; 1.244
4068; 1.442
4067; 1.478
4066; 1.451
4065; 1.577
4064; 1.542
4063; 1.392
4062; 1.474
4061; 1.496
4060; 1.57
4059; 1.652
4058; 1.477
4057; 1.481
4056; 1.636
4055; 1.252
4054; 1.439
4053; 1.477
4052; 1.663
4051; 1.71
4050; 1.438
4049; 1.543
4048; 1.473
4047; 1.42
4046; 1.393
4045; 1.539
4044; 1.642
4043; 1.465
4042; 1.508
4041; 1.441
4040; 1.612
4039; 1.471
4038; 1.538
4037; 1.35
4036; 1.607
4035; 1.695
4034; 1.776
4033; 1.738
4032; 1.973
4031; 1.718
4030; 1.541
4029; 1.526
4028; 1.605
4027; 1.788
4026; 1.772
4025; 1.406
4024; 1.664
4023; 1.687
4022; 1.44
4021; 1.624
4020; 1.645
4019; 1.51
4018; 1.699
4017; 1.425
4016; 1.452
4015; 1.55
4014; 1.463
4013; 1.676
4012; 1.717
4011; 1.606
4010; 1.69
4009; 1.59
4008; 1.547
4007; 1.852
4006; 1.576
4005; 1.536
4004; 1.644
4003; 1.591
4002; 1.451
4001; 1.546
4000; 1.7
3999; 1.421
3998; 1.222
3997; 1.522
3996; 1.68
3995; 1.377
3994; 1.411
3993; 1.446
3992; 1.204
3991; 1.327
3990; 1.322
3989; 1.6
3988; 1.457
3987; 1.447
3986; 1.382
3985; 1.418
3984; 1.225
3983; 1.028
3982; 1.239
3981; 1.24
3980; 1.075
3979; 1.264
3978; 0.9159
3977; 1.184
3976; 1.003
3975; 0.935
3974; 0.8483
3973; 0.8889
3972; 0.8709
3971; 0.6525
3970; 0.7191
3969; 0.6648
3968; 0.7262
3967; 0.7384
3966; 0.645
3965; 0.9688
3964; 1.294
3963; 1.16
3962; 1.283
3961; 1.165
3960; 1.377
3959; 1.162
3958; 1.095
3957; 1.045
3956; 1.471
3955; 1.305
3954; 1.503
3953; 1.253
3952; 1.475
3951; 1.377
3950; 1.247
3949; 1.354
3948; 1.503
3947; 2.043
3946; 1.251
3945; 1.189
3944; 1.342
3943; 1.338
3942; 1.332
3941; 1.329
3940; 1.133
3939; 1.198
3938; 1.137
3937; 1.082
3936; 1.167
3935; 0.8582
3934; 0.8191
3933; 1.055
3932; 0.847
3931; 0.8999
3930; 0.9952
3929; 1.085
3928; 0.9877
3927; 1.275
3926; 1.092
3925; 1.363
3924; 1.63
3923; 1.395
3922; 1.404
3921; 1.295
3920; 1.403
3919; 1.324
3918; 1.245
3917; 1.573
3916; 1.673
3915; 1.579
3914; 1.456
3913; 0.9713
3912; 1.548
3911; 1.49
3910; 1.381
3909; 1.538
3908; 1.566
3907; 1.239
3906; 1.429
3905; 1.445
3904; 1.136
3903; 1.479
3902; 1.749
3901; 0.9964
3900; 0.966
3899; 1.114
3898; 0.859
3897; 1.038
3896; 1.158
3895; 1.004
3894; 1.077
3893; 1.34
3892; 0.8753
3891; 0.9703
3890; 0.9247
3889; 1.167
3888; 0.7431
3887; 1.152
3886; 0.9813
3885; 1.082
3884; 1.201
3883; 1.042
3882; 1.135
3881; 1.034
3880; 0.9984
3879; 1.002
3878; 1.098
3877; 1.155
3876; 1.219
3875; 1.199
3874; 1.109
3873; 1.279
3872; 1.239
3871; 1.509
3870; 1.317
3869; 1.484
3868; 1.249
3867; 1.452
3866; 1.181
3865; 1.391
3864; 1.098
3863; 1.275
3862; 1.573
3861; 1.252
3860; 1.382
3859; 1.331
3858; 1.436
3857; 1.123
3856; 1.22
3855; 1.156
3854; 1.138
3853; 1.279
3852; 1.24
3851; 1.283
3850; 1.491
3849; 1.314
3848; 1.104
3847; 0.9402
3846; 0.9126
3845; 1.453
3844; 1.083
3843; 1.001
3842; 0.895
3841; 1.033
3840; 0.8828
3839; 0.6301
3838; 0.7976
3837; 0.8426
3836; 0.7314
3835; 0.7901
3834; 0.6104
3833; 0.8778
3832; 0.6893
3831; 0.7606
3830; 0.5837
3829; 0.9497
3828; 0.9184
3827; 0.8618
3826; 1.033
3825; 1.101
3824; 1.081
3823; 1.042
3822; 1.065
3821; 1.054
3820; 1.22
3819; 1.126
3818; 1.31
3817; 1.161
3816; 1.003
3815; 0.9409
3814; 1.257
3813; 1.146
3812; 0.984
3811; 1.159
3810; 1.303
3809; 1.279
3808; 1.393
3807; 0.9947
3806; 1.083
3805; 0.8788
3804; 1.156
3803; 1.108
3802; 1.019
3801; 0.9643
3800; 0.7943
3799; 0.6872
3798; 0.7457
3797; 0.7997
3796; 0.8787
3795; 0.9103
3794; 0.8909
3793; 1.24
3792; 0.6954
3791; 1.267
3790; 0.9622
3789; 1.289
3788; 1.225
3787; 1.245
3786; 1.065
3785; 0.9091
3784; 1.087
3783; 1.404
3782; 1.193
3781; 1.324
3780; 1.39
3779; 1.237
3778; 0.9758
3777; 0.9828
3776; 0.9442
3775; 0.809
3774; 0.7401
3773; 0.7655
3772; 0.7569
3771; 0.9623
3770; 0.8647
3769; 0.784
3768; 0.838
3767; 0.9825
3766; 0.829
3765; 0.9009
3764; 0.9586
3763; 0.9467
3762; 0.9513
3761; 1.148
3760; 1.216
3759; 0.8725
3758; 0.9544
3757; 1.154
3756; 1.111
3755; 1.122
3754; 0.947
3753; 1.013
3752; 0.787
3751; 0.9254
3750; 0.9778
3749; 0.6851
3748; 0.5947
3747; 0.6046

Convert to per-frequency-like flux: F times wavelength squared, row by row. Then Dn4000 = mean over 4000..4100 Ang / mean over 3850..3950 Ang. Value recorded 1.30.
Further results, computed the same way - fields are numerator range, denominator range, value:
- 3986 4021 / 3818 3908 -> 1.47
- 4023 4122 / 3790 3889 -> 1.49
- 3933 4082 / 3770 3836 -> 1.53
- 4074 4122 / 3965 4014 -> 1.08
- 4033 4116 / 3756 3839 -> 1.62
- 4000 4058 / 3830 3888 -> 1.54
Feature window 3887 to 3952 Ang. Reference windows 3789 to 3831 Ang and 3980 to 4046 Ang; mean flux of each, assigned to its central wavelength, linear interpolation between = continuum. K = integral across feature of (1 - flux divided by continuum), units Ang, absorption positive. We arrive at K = 2.7 Ang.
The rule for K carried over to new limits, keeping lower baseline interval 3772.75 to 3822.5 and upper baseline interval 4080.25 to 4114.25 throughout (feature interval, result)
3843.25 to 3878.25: -4.6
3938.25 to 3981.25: 1.1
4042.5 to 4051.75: -2.0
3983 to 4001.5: -3.2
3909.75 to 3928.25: -3.6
